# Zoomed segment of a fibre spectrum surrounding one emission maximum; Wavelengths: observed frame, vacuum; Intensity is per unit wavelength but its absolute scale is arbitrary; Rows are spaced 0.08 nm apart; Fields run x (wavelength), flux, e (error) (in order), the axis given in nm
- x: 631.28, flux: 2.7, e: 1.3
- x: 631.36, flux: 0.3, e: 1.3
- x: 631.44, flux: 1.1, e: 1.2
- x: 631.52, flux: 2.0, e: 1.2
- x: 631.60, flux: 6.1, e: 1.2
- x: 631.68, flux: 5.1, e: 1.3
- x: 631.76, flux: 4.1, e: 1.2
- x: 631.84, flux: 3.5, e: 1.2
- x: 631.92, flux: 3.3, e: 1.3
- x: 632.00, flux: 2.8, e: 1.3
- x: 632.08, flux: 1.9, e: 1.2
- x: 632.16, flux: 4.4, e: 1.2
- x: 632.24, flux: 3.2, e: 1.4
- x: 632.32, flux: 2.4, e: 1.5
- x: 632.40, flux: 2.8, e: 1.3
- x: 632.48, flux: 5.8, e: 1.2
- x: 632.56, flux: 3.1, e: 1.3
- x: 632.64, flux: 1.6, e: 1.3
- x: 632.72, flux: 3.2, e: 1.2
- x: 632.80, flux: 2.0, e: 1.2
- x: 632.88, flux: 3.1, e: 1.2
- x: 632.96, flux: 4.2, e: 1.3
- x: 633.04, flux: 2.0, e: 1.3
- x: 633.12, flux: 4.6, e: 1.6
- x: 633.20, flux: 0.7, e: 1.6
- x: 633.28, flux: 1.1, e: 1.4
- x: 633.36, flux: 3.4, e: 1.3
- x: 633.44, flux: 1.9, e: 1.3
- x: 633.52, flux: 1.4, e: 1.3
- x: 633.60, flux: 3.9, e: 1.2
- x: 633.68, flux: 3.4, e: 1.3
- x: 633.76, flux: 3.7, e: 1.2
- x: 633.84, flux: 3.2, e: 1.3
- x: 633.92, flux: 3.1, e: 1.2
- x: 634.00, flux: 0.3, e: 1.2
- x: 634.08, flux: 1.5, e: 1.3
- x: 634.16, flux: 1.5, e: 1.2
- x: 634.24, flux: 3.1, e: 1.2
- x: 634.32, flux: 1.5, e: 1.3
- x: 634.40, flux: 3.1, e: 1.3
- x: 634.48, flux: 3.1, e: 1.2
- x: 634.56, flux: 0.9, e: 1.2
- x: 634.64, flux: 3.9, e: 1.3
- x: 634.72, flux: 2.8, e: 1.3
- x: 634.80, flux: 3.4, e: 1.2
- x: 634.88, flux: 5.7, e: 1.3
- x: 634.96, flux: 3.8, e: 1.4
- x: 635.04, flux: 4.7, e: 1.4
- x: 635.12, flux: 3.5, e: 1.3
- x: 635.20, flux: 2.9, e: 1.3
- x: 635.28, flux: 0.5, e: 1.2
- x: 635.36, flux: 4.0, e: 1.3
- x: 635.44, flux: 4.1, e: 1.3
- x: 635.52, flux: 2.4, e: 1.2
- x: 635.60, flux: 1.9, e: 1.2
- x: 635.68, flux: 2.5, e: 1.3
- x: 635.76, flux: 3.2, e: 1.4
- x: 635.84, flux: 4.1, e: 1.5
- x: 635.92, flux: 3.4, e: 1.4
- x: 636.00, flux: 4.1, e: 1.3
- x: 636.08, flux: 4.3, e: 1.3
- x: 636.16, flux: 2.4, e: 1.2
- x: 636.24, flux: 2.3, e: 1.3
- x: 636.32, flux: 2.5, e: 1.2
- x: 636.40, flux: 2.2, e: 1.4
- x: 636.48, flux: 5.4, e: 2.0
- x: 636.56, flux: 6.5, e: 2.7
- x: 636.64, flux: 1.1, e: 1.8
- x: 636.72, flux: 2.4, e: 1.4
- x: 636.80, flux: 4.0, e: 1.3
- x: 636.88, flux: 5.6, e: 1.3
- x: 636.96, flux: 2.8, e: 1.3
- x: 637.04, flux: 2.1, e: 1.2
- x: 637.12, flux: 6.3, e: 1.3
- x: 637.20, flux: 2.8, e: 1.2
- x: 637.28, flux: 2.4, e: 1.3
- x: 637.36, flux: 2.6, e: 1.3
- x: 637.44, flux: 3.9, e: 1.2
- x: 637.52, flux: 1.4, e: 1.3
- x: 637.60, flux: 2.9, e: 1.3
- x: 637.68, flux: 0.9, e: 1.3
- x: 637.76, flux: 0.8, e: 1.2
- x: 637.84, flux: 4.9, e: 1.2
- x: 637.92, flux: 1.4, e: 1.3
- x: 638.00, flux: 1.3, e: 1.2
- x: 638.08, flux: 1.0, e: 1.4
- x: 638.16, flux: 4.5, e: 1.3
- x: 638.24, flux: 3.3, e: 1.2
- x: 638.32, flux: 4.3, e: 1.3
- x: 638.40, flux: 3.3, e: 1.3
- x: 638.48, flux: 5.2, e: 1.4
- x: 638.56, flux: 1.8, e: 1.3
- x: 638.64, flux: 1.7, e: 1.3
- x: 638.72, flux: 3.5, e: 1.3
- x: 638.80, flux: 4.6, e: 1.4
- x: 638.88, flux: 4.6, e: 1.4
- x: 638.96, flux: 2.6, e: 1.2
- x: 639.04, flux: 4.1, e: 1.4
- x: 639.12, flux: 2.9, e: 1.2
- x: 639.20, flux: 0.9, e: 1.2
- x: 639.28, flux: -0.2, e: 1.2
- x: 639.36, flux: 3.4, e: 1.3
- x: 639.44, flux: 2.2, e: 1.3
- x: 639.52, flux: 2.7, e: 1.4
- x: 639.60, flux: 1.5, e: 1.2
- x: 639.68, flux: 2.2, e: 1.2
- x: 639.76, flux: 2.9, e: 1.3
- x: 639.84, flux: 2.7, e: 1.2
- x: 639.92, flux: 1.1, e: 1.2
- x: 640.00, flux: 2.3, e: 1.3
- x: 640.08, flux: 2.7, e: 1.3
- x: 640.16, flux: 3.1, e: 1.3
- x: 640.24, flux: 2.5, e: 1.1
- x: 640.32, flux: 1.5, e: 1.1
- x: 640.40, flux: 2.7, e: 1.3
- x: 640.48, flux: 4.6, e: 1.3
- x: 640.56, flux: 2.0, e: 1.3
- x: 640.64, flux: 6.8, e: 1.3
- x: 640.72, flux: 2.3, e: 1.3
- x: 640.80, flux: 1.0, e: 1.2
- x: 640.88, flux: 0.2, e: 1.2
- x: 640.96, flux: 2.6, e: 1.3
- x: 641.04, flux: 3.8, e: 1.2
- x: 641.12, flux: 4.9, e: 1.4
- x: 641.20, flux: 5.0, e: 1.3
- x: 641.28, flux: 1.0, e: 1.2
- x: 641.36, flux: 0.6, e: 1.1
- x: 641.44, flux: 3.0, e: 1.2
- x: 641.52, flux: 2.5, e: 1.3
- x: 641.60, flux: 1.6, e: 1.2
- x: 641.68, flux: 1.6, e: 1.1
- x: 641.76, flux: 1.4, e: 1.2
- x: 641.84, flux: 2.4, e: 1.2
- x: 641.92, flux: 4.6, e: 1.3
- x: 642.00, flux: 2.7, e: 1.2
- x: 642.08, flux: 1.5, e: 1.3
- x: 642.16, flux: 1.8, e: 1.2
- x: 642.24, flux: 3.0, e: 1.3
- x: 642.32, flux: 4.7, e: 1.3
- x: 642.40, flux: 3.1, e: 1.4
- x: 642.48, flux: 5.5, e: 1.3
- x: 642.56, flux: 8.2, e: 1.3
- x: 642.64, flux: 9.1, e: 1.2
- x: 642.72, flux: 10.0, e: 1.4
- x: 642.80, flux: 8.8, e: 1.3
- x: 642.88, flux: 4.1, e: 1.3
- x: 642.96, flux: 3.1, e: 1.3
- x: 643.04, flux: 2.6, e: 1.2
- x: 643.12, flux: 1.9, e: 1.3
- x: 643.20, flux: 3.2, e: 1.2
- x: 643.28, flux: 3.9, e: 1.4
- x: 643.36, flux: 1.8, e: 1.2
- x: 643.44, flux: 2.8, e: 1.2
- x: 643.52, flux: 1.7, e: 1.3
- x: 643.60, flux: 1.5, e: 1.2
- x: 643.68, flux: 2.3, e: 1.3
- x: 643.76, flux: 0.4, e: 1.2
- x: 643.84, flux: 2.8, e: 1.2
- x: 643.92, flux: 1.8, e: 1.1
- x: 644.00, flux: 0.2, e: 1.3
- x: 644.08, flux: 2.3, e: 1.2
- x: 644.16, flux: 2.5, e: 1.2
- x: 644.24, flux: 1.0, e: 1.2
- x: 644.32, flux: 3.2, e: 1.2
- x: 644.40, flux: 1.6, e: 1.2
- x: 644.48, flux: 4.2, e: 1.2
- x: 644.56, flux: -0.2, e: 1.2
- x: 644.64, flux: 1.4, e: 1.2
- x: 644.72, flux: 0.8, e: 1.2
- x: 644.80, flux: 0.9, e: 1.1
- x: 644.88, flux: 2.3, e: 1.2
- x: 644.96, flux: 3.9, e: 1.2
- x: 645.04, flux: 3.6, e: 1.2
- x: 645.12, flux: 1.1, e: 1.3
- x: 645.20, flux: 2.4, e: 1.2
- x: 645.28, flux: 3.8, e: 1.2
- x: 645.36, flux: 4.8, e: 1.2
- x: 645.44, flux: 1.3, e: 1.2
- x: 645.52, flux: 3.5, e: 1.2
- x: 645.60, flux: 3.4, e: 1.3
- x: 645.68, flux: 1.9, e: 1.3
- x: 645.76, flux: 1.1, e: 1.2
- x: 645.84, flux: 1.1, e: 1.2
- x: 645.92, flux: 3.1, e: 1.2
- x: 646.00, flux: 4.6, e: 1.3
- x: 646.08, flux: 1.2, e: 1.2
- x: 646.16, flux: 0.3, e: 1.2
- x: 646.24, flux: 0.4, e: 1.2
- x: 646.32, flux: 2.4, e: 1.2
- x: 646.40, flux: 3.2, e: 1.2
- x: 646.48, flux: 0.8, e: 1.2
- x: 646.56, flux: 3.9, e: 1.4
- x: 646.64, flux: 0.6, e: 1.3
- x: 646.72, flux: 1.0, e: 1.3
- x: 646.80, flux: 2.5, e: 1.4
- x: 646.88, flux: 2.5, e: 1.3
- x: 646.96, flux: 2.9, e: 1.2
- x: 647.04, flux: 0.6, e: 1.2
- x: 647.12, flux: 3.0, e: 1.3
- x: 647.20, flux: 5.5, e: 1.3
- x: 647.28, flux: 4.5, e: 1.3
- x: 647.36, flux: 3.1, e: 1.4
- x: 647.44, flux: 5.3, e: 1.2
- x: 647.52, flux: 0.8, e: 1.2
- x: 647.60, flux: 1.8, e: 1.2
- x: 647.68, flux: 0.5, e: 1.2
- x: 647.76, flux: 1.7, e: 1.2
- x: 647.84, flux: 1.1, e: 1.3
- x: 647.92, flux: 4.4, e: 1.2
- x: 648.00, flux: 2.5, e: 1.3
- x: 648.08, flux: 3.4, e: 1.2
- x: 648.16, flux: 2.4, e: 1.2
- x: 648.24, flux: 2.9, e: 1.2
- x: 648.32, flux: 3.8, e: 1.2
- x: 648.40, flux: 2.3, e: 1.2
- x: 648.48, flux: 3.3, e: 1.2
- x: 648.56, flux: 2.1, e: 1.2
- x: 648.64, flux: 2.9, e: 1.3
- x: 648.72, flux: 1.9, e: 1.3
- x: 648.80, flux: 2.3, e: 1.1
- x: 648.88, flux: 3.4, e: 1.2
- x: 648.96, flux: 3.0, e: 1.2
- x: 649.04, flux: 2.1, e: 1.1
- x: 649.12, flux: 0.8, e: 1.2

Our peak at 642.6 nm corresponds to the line H-beta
